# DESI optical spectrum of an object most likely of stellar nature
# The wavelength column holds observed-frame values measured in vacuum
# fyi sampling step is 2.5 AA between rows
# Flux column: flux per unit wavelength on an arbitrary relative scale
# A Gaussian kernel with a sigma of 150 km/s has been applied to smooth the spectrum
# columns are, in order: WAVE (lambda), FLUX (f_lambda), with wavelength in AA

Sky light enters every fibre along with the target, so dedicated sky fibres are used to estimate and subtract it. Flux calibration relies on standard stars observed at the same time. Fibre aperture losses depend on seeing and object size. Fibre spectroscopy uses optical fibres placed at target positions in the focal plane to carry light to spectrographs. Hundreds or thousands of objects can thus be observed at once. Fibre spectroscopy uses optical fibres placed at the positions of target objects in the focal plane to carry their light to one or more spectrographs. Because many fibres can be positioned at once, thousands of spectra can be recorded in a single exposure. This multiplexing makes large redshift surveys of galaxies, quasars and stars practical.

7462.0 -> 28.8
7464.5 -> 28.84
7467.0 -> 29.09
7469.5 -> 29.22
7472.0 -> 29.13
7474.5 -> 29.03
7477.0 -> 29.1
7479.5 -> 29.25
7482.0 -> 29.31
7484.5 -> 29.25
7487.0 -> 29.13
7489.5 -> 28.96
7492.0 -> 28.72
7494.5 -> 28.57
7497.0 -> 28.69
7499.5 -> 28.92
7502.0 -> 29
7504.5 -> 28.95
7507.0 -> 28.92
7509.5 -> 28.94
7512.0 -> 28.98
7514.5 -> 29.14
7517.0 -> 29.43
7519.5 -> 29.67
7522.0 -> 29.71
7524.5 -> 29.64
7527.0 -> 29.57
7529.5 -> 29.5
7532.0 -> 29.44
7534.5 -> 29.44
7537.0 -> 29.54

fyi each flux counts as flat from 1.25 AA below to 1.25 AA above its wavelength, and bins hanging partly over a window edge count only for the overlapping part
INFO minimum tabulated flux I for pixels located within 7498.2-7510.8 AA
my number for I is 28.92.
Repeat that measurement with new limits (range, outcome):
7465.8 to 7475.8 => 29.03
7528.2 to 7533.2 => 29.44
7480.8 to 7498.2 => 28.57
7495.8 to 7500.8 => 28.69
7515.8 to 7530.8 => 29.43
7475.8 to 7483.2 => 29.1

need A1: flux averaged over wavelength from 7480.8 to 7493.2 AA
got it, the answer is 29.1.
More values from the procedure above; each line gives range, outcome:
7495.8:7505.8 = 28.9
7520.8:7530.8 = 29.6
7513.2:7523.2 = 29.5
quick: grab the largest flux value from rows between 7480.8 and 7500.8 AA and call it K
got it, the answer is 29.31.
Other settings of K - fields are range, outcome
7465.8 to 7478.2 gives 29.22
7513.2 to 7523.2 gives 29.71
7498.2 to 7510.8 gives 29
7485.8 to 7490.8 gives 29.13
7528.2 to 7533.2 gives 29.5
